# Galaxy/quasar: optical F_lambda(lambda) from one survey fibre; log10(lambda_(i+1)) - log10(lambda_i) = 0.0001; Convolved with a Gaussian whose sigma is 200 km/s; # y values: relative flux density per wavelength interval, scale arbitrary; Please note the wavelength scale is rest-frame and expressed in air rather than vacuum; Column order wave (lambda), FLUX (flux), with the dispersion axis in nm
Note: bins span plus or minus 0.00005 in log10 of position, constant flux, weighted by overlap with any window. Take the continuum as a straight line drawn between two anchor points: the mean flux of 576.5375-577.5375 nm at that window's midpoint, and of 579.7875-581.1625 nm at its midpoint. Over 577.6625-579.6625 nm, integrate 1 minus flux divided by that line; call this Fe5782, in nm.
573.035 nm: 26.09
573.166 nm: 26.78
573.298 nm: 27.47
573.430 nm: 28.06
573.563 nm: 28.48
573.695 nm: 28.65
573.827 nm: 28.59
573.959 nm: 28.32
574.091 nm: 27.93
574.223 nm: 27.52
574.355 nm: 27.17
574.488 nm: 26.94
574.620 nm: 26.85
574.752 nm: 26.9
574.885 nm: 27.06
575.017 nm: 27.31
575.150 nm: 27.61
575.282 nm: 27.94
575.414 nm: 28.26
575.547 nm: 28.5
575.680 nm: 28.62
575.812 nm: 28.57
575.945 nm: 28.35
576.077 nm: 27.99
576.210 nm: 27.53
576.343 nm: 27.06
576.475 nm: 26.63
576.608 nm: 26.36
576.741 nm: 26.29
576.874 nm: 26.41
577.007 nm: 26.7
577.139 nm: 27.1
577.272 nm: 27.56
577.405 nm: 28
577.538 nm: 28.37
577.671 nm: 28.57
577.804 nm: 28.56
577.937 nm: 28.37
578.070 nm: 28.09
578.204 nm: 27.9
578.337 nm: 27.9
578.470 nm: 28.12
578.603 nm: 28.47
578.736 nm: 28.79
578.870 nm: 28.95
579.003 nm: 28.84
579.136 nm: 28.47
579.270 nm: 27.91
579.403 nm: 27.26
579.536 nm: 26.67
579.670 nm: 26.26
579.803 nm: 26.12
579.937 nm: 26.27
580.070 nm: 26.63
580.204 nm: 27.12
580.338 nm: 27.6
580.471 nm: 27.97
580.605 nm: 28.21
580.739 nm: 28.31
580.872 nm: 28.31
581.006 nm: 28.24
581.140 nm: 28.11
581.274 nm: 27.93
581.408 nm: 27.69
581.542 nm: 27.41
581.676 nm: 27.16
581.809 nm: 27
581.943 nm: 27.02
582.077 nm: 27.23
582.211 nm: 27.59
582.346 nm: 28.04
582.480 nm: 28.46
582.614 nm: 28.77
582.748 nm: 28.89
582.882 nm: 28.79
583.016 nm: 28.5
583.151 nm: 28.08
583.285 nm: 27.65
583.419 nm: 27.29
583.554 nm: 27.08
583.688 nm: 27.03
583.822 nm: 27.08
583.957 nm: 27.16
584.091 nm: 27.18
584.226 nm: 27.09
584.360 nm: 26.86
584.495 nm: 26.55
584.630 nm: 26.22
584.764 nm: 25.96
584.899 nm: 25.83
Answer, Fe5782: -0.06 nm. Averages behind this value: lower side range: 27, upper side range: 27.6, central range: 28.1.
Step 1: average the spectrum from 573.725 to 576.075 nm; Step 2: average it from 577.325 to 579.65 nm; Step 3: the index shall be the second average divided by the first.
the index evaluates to 1.01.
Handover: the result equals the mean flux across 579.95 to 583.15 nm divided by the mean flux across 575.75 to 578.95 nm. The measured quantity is 1.00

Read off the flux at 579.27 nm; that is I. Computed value 27.91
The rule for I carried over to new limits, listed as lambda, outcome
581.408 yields 27.69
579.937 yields 26.27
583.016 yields 28.5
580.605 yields 28.21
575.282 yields 27.94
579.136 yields 28.47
